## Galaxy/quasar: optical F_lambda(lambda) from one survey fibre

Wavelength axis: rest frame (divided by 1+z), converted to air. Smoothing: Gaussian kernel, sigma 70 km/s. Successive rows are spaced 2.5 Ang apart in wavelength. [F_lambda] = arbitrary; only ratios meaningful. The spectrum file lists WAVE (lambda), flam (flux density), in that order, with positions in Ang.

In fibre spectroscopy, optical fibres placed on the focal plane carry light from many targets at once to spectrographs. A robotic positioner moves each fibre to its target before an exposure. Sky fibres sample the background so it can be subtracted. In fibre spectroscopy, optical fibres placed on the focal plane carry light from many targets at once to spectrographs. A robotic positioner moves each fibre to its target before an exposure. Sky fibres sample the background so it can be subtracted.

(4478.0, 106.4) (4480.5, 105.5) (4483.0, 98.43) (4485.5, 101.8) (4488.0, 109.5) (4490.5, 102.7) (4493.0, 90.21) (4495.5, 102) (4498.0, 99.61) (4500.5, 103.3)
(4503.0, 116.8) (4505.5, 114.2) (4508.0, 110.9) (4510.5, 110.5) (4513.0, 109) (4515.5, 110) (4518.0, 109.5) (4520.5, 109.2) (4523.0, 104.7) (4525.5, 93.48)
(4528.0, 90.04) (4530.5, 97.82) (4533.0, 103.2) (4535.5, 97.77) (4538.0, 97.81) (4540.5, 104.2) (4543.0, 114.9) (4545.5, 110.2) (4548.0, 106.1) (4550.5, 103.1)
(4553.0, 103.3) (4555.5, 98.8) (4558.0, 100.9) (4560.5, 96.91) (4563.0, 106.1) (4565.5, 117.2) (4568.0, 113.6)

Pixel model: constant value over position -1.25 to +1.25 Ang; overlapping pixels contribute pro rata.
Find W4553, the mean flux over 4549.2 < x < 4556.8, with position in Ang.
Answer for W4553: 102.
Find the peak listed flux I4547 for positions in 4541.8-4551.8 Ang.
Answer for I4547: 114.9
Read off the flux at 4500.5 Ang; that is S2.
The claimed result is 103.3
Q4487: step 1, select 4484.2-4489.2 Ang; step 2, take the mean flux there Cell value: 106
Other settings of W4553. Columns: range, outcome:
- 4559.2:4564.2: 101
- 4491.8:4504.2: 102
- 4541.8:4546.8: 112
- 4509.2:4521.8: 110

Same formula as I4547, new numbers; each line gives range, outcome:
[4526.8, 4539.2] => 103.2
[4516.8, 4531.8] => 109.5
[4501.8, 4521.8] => 116.8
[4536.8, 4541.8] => 104.2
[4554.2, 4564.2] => 106.1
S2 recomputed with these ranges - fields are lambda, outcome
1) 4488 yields 109.5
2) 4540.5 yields 104.2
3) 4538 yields 97.81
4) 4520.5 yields 109.2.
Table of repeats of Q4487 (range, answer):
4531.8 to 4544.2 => 104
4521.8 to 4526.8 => 98.9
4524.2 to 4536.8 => 96.5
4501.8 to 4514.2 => 112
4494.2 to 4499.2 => 101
